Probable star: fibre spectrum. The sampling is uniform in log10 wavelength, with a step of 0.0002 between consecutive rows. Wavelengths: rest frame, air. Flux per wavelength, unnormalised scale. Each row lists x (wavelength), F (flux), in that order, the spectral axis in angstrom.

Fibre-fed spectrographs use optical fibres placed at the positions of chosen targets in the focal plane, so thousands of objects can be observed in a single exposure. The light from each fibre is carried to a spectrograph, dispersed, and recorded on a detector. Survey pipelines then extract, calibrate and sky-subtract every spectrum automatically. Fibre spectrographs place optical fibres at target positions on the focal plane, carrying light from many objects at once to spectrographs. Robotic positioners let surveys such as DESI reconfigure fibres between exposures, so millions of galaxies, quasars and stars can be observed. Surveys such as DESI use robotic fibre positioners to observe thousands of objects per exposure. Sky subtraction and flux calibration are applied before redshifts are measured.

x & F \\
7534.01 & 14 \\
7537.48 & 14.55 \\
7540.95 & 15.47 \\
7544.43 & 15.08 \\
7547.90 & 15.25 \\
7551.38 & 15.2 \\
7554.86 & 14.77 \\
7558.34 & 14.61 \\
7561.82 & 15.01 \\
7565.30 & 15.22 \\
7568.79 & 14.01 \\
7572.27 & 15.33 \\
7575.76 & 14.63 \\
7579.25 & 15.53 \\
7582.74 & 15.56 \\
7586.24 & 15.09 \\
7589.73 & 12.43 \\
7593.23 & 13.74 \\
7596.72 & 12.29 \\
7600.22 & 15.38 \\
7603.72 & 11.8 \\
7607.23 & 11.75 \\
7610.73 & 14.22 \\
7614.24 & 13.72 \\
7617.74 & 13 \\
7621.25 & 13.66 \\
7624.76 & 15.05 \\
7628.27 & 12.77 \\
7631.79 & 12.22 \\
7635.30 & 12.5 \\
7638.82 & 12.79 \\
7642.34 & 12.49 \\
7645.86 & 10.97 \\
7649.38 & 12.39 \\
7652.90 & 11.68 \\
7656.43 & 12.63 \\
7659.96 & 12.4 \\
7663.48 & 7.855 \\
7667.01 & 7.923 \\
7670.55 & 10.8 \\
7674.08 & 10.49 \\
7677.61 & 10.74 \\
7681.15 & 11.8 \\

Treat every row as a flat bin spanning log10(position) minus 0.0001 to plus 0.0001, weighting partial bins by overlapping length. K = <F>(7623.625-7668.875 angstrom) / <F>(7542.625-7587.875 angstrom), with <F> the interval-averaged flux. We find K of 0.78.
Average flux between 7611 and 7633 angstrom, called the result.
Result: 13.5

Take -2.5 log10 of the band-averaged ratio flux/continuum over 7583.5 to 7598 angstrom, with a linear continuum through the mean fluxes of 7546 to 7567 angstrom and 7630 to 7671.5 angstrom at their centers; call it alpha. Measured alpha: 0.011 mag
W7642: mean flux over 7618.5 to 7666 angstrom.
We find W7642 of 12.2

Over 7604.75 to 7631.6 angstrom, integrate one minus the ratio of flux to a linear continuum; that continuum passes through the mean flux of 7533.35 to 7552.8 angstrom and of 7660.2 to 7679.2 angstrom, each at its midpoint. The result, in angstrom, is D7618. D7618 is -3.3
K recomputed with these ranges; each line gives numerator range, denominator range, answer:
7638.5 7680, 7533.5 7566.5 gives 0.74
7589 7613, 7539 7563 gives 0.87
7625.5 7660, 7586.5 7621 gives 0.93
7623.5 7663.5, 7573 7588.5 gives 0.81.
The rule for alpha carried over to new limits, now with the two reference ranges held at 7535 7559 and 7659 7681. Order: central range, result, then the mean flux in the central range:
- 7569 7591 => -0.08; 14.8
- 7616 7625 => -0.14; 13.7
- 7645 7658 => -0.11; 12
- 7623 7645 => -0.12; 12.9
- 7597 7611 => -0.03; 13.1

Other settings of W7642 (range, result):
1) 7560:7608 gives 14.2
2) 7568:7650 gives 13.5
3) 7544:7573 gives 14.9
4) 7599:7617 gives 13.3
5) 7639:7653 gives 12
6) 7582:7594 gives 14.1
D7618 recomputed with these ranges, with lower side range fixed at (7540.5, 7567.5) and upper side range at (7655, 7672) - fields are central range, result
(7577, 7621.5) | -2.22 angstrom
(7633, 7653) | -1.83 angstrom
